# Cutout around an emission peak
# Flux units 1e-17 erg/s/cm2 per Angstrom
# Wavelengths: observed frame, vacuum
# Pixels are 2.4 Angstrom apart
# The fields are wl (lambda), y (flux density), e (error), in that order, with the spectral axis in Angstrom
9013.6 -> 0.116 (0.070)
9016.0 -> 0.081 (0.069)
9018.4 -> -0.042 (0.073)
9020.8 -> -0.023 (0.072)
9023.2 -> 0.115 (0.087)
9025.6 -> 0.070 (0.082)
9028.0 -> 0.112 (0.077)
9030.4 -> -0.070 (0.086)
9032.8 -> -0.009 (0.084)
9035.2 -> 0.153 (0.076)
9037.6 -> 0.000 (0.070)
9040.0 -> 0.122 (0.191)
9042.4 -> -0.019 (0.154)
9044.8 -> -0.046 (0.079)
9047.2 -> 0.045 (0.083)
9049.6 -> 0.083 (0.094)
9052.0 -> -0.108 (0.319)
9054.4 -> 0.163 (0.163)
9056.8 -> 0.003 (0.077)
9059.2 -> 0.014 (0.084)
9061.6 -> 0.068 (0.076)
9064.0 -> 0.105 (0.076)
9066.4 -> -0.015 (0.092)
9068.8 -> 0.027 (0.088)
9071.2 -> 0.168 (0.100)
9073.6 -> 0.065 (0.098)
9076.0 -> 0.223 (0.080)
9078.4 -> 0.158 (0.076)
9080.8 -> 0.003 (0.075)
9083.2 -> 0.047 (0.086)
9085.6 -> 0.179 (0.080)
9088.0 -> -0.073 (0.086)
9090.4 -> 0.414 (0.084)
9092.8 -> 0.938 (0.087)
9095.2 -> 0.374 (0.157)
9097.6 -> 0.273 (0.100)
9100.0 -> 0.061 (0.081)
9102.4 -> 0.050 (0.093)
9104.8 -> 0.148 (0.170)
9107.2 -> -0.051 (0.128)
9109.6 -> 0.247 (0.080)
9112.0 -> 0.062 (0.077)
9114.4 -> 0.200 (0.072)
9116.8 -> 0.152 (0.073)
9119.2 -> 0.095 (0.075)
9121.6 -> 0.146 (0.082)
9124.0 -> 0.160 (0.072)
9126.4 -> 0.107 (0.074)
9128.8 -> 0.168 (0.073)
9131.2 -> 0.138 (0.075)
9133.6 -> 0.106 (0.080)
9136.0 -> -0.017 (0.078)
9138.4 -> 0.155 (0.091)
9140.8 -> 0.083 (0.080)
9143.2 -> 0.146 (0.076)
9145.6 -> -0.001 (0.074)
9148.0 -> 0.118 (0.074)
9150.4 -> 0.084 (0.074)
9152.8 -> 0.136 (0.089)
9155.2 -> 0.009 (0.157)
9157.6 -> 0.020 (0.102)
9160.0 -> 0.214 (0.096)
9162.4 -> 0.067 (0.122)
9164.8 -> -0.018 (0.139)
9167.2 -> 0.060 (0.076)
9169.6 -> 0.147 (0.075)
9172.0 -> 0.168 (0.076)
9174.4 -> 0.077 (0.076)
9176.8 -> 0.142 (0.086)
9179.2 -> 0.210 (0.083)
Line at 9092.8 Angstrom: H-beta 4861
